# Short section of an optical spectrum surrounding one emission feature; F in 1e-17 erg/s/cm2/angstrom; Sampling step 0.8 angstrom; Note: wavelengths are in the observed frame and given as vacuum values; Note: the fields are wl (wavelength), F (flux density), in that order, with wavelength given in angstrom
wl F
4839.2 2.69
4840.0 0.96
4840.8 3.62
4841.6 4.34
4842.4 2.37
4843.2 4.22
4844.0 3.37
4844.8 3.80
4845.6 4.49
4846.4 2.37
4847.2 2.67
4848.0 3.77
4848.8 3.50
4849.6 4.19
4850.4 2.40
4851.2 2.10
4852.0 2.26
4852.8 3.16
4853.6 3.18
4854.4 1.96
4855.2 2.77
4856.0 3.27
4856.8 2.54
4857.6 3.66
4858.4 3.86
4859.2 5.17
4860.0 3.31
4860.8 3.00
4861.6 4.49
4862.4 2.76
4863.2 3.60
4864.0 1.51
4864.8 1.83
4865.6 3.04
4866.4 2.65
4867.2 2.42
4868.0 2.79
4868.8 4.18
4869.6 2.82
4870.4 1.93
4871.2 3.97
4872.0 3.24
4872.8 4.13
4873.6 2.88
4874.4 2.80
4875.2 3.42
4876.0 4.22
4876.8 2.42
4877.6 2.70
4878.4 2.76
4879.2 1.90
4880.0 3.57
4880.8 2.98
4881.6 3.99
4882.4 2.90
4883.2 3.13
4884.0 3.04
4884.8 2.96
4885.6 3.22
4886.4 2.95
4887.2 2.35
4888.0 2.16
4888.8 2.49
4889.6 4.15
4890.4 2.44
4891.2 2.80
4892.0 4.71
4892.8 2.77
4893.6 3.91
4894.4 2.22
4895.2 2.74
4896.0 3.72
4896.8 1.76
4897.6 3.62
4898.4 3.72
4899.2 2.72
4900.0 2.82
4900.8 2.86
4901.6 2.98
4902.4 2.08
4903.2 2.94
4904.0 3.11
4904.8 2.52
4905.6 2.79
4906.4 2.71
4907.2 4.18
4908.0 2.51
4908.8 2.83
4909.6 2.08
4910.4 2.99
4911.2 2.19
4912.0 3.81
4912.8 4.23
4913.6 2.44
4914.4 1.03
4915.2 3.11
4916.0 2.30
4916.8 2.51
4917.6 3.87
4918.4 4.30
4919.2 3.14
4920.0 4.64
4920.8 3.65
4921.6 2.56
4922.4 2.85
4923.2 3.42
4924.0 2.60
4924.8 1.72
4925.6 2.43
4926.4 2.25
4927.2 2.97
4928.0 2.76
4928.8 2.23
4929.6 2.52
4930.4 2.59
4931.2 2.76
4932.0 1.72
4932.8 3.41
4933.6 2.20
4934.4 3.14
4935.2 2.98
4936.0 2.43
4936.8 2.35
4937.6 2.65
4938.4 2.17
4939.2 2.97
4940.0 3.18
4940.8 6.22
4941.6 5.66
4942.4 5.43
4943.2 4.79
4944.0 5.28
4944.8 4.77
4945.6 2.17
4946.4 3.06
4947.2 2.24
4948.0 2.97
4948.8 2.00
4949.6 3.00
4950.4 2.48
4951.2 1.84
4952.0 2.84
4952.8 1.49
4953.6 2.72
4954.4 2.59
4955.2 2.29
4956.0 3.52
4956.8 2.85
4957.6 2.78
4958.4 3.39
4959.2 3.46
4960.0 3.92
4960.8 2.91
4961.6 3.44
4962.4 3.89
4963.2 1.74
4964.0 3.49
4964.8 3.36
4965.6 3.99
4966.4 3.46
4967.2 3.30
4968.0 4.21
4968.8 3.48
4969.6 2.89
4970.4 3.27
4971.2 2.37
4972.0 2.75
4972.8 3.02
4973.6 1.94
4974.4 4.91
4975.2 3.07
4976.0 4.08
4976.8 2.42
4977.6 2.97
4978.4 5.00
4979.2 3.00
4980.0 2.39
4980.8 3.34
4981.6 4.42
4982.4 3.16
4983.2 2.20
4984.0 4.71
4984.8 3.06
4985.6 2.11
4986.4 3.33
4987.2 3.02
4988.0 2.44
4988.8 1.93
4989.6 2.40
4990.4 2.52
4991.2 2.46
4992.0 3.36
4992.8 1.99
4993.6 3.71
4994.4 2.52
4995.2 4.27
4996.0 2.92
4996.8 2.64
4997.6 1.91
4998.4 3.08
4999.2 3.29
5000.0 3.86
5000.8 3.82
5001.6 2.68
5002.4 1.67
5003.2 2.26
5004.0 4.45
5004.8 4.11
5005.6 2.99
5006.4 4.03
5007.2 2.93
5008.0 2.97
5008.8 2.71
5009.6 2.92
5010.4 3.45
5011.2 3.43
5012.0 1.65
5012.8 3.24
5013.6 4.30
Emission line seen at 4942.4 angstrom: Hgamma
